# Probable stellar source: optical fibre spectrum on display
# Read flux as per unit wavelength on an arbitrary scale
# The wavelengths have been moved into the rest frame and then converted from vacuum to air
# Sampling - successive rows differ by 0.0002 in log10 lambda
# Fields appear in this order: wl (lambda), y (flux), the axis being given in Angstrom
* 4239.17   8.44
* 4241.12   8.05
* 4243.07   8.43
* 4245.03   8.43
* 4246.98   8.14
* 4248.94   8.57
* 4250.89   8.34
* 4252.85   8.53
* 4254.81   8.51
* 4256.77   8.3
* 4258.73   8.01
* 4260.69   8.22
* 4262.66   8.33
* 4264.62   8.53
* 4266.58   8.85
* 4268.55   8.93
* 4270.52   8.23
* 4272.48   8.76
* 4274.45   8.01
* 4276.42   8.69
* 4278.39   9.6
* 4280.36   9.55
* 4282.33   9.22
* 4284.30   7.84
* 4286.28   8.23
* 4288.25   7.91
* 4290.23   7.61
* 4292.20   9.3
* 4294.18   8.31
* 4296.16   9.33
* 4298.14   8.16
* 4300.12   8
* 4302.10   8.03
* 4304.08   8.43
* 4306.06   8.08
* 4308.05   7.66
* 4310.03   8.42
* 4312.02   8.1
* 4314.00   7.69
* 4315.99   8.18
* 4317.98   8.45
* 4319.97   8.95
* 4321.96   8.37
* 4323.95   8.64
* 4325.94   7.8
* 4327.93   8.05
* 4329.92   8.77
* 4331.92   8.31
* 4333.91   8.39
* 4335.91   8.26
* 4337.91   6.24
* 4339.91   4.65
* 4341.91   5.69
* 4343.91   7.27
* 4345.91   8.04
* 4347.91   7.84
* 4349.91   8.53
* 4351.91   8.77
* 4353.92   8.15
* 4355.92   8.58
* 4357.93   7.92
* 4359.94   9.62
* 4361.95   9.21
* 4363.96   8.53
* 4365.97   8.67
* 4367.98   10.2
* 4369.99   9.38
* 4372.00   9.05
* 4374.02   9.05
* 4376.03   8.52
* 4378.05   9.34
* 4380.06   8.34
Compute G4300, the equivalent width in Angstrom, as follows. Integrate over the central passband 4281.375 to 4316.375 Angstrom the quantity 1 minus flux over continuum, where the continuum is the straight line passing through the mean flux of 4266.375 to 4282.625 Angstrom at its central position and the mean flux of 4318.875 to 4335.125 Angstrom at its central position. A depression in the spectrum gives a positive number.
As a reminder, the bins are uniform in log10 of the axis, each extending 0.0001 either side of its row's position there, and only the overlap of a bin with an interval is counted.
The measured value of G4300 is 1.6 Angstrom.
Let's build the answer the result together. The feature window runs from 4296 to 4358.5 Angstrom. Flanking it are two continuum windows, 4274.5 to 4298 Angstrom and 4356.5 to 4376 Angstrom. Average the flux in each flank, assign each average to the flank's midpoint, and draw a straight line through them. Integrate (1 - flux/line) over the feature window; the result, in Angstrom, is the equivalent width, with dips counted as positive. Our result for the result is 6.1 Angstrom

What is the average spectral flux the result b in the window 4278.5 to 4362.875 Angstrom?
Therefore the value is 8.17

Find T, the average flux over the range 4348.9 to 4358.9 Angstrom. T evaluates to 8.39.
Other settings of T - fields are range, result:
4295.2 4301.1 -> 8.49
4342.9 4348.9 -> 7.72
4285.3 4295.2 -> 8.28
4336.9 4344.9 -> 5.96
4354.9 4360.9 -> 8.7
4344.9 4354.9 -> 8.27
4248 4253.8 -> 8.49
